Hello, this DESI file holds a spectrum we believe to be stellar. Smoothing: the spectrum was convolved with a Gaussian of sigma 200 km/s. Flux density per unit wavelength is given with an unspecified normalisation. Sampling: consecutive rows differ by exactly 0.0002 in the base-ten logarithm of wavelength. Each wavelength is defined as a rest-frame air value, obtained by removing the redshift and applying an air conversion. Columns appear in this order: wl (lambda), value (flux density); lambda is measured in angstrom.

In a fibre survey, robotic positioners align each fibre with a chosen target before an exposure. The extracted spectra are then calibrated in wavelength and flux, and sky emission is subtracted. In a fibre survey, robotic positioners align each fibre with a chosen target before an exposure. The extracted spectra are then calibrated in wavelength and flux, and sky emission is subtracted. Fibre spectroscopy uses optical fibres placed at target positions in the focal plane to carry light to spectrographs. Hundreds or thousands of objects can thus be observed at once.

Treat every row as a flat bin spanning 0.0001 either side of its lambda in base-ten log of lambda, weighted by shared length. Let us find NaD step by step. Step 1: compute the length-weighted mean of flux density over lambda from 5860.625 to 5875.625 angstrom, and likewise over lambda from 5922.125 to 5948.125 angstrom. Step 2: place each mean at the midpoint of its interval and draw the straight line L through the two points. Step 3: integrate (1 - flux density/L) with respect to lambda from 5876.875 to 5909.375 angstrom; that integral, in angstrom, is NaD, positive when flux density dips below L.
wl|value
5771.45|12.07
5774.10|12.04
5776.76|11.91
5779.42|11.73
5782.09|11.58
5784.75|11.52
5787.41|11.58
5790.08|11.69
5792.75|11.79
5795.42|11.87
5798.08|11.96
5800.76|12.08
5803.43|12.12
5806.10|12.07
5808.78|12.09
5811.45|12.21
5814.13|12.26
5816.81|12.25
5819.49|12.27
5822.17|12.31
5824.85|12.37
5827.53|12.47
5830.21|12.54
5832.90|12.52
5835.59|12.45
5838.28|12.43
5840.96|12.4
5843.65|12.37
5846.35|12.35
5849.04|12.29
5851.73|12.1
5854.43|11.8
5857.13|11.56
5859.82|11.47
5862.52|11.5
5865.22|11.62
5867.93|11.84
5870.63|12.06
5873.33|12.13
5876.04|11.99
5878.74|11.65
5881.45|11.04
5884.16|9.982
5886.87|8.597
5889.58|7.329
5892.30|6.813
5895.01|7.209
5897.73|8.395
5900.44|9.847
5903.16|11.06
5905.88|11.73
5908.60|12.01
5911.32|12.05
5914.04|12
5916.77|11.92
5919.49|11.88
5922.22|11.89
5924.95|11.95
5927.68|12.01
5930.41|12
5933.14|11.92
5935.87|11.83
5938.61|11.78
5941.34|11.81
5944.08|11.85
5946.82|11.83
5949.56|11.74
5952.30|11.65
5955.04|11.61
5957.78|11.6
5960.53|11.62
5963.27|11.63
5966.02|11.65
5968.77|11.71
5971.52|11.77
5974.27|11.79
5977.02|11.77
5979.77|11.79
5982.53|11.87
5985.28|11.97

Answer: 6.1 angstrom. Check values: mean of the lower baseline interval 11.8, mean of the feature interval 9.63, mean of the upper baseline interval 11.9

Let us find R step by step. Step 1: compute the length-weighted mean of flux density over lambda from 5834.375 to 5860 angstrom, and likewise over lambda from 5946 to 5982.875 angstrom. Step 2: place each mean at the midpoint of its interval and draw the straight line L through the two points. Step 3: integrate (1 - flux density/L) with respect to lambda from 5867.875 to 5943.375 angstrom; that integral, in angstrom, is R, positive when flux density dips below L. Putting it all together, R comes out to 6.19 angstrom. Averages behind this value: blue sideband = 12.2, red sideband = 11.7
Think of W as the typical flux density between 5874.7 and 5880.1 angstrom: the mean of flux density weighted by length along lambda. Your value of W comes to 11.8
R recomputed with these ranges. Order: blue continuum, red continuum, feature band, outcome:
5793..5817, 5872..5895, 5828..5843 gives -1.72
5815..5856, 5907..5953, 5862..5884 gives 0.92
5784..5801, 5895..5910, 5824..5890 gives -4.62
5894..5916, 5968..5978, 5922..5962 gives -2.00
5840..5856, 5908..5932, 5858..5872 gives 0.52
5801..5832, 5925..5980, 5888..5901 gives 4.52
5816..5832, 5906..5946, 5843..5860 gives 0.34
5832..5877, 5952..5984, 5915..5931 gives -0.13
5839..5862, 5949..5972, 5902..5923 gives 0.00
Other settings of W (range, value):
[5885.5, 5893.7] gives 7.58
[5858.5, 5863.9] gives 11.5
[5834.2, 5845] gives 12.4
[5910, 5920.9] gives 12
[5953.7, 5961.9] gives 11.6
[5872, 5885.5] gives 11.4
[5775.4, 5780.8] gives 11.8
